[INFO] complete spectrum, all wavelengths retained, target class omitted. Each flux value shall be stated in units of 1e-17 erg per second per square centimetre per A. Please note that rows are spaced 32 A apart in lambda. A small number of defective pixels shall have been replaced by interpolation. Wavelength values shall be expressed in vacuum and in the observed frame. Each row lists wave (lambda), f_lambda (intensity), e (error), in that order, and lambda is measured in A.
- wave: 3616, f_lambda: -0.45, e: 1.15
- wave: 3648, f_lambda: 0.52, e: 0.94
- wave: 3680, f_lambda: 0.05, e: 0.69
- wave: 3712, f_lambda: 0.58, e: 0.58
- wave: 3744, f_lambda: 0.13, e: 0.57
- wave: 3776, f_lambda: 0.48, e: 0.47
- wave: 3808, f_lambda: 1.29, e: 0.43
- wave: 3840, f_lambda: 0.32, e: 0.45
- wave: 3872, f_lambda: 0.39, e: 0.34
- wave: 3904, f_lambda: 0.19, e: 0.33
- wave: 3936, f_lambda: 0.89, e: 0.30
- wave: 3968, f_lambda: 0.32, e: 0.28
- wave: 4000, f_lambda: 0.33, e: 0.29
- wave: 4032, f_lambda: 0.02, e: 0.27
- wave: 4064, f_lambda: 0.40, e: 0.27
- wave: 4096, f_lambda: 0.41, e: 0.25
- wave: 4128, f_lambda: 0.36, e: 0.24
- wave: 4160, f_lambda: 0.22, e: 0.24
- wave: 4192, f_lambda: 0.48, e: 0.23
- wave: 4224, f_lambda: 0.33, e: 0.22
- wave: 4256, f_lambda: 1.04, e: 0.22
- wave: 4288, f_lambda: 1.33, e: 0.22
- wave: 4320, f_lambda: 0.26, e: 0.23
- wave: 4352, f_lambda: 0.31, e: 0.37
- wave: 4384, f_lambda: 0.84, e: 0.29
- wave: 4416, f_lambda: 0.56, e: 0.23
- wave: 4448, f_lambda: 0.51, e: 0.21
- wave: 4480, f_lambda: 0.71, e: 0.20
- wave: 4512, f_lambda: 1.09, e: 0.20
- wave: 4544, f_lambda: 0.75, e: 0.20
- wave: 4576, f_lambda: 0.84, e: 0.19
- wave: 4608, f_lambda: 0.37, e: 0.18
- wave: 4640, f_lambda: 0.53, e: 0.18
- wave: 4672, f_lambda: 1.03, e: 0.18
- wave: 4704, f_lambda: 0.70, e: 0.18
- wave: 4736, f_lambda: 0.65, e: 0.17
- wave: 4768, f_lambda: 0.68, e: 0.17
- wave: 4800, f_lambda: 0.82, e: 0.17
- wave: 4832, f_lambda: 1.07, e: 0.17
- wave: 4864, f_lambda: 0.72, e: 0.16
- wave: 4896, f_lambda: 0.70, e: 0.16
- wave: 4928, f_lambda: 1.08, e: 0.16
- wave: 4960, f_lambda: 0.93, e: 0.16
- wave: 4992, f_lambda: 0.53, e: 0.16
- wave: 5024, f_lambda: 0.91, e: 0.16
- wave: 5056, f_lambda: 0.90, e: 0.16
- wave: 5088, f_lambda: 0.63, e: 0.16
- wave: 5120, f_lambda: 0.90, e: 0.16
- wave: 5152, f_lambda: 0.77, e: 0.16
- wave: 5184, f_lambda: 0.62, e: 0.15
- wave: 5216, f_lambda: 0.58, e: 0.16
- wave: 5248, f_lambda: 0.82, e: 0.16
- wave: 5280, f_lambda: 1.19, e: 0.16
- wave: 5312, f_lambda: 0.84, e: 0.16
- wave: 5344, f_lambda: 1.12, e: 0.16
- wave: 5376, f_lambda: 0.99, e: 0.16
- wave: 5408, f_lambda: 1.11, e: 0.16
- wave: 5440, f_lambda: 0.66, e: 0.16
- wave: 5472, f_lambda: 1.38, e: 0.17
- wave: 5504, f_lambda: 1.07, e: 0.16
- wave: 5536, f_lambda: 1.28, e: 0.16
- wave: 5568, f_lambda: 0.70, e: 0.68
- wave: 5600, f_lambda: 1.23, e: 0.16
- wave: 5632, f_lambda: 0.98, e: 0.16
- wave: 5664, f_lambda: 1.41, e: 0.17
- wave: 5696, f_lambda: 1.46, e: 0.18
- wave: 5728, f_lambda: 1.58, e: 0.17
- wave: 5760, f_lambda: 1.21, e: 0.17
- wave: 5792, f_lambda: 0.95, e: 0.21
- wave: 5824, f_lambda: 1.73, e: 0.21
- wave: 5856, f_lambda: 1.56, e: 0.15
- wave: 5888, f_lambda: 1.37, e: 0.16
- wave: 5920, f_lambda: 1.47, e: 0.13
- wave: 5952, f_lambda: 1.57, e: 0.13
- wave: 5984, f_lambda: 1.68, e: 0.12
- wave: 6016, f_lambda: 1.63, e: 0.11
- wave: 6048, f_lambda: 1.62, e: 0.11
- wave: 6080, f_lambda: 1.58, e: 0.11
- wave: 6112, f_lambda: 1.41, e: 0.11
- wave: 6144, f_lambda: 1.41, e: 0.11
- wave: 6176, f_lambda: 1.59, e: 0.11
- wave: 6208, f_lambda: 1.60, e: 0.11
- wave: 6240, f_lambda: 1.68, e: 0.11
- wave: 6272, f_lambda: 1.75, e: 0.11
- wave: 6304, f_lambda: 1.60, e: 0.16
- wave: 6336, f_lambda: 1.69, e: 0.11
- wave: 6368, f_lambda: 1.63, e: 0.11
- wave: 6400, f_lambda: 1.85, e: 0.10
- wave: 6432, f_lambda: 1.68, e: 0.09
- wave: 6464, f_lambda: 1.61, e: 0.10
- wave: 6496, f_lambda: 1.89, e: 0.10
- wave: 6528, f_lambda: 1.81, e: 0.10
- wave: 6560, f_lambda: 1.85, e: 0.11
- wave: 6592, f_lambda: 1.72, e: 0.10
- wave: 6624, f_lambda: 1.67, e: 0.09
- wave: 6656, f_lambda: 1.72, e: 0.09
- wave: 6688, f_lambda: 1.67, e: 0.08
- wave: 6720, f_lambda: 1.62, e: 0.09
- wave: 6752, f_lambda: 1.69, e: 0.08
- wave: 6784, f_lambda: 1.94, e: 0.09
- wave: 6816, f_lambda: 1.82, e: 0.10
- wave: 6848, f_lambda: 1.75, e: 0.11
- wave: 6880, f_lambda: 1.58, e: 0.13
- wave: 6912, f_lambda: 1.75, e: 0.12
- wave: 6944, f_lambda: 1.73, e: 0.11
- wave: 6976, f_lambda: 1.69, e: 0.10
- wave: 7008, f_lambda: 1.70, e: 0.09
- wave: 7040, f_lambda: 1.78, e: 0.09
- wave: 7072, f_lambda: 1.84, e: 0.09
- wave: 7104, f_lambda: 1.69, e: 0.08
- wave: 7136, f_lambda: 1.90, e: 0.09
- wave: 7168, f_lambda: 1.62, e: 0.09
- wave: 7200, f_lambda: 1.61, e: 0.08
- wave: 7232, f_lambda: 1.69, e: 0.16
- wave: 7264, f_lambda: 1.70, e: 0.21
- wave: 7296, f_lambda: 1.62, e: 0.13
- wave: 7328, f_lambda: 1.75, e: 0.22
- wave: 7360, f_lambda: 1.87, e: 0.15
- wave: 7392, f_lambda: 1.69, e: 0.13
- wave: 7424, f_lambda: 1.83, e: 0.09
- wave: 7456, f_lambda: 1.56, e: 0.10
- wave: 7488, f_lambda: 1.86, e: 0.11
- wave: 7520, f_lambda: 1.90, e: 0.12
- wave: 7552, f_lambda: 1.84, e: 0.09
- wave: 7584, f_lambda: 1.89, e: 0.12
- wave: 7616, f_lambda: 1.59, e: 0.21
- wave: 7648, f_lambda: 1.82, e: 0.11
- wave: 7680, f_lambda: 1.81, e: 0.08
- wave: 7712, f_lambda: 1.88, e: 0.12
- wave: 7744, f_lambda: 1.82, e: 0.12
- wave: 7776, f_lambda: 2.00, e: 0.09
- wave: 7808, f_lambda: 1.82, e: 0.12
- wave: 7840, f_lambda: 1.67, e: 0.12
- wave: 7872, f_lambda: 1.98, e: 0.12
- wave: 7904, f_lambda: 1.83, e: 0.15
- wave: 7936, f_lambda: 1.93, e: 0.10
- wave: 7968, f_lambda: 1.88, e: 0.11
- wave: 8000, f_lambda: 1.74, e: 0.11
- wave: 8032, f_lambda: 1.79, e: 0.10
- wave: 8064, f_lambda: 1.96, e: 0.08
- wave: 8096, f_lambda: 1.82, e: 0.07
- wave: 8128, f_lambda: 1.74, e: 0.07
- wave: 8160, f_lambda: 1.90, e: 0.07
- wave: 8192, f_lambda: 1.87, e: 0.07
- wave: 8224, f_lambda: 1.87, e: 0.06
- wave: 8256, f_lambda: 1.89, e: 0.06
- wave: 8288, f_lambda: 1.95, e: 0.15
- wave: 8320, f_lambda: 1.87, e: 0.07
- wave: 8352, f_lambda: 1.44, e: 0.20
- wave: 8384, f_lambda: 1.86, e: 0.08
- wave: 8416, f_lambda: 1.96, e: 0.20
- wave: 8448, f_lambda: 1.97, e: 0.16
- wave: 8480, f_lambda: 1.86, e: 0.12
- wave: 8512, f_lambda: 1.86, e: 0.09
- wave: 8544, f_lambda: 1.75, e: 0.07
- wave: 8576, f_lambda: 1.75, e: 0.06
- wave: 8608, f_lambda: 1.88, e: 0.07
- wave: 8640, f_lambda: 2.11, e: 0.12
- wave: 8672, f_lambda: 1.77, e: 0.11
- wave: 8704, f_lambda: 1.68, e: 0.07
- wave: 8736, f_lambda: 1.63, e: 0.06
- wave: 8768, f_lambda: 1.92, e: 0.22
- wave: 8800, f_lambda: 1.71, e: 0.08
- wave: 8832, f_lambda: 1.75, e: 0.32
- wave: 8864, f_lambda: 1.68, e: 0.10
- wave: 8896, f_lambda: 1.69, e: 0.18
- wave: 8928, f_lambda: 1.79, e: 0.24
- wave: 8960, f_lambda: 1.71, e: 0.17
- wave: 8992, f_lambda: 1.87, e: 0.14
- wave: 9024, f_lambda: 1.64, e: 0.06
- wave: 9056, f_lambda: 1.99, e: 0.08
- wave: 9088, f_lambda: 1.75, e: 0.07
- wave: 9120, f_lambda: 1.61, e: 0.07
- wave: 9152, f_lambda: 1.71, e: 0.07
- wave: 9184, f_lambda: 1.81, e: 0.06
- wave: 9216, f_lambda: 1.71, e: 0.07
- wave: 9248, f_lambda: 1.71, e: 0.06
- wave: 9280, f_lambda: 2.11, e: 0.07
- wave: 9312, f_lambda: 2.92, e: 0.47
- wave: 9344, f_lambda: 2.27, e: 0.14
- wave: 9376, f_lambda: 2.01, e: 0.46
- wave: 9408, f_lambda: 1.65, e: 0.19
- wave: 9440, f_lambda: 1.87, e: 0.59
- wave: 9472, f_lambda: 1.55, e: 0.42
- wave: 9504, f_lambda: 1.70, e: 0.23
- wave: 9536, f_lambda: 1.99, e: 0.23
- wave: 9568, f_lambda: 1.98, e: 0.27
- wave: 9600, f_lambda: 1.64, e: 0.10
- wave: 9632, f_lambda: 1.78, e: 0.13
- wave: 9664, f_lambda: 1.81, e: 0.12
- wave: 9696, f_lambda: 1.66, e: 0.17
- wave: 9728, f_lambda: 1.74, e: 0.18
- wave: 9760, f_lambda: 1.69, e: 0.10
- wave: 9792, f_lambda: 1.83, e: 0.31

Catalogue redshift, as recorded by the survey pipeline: 0.417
